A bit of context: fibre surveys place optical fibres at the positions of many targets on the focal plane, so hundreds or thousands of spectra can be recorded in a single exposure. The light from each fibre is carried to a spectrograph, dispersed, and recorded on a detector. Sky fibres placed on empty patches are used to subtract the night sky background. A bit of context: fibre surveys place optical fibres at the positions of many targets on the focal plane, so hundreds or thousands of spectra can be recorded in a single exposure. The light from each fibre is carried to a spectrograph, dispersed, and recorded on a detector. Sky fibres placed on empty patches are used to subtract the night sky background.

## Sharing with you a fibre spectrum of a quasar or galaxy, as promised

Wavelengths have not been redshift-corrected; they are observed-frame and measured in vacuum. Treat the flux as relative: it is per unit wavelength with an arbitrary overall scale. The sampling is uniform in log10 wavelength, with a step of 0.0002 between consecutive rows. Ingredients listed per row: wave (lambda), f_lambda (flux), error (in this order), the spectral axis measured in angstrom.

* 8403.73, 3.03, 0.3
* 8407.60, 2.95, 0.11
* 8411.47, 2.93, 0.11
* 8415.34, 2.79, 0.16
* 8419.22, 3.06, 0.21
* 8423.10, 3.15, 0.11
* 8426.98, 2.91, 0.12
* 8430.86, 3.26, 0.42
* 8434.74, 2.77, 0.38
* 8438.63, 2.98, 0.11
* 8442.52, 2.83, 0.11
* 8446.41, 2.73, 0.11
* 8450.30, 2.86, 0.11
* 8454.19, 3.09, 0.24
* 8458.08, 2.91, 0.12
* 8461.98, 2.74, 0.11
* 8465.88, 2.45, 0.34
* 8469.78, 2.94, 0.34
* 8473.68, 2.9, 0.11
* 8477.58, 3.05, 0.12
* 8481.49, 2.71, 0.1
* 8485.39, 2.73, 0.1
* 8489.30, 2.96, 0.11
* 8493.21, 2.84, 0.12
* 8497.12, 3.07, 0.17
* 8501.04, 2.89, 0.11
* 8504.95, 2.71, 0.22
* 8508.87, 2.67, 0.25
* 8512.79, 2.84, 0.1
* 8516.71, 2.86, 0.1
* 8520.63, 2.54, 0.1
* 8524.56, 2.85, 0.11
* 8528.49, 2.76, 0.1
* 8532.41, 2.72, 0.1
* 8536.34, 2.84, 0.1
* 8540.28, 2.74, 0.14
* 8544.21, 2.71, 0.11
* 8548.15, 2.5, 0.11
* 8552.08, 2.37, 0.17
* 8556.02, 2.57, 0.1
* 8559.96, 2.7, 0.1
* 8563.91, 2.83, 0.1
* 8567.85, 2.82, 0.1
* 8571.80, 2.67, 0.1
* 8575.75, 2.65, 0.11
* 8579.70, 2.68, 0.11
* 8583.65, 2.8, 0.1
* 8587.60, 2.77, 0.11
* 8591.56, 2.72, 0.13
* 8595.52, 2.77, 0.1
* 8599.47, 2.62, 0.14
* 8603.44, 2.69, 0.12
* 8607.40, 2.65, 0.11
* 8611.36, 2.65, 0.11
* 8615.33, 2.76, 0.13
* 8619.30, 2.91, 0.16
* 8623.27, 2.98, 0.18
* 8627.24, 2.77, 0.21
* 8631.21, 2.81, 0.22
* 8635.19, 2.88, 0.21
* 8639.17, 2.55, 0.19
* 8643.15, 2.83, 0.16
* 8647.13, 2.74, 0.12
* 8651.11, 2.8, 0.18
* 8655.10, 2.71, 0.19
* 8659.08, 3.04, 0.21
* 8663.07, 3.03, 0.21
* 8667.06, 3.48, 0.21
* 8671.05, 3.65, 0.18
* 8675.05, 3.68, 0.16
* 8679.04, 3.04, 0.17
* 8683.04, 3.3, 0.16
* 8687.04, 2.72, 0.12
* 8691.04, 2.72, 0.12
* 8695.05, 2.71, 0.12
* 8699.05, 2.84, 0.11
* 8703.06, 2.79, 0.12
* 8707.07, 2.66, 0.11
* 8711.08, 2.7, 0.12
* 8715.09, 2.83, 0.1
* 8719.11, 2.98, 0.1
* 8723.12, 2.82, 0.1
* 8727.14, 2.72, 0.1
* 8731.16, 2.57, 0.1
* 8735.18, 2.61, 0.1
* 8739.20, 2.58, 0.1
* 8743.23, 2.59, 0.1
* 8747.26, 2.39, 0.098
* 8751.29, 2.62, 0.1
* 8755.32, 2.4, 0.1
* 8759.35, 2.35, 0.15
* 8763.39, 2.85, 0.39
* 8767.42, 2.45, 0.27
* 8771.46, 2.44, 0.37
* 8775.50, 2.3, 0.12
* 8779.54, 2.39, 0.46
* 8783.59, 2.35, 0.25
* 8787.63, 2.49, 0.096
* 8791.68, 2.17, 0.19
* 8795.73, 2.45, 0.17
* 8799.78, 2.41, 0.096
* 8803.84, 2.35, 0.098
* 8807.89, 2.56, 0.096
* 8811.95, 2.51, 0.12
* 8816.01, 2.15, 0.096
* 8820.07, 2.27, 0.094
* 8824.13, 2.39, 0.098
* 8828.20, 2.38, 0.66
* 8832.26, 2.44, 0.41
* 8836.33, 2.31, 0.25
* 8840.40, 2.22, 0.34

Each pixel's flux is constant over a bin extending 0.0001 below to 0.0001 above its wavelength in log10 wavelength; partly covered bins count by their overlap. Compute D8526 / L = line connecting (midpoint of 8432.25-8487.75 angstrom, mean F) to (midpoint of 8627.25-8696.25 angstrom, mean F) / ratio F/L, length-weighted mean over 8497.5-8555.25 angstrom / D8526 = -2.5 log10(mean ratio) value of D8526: 0.06 mag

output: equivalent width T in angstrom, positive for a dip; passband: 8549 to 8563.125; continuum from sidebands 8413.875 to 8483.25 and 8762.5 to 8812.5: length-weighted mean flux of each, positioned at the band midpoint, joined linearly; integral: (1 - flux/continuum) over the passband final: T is 0.9 angstrom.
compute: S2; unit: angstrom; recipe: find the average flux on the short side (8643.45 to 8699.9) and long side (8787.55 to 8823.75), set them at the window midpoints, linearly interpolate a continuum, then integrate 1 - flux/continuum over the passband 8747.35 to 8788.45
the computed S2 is 1.5 angstrom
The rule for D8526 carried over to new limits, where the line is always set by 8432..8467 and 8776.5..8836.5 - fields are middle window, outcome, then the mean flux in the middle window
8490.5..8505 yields -0.05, 2.9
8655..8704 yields -0.21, 3.07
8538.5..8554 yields 0.05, 2.58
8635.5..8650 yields -0.06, 2.73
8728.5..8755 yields -0.04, 2.55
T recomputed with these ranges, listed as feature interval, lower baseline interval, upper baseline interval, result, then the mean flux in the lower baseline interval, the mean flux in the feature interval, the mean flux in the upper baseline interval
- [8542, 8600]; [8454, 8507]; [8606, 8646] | 2.6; 2.85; 2.68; 2.78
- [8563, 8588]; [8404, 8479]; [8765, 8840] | -0.2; 2.91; 2.74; 2.38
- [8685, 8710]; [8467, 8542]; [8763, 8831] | -2.0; 2.82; 2.74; 2.4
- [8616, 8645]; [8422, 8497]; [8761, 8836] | -1.9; 2.89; 2.82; 2.41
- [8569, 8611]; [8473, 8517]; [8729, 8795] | 0.2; 2.85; 2.7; 2.47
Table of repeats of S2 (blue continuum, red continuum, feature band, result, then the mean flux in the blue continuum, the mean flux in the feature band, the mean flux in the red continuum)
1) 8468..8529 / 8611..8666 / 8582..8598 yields 0.4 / 2.83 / 2.76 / 2.83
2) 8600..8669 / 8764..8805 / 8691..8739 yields -2.6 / 2.84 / 2.74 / 2.4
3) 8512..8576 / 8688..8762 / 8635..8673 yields -4.2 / 2.7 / 2.98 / 2.66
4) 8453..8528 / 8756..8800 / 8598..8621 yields -0.5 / 2.82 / 2.71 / 2.42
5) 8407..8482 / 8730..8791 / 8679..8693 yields -1.9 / 2.9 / 2.93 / 2.48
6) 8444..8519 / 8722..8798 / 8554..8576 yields 0.2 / 2.84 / 2.71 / 2.5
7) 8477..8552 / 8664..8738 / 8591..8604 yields 0.7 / 2.77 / 2.7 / 2.93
